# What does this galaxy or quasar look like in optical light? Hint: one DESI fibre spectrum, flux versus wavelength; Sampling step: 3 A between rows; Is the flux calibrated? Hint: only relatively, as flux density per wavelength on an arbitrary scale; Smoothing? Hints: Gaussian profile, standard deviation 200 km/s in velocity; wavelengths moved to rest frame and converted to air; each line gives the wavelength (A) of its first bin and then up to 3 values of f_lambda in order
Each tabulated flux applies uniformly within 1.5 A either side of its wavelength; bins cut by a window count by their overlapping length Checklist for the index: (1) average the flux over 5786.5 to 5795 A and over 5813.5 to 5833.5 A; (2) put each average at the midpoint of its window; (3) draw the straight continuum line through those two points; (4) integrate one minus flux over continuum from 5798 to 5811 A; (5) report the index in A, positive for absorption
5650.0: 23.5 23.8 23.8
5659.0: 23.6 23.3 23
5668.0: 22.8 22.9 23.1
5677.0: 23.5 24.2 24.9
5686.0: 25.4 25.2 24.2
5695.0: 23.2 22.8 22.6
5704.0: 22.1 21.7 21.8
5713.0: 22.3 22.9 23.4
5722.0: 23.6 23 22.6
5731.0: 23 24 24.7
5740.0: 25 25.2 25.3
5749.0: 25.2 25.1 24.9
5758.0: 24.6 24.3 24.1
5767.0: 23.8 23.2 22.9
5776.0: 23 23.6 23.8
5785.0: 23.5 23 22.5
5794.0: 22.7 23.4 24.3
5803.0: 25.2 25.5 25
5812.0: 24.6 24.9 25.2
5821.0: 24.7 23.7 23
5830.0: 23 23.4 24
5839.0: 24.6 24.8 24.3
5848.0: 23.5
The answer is -0.9 A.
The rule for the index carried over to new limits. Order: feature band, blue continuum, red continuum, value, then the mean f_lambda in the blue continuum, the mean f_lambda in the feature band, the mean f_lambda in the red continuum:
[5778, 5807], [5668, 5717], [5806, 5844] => 0.4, 23.3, 23.7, 24.3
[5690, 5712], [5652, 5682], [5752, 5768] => 1.0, 23.4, 22.7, 24.4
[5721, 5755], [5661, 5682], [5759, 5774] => -1.0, 23.3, 24.3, 23.7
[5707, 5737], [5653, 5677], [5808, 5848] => 0.8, 23.3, 23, 24.2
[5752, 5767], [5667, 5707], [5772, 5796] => -0.8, 23.5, 24.5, 23.1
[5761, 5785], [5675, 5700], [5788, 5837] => 0.5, 24.1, 23.5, 24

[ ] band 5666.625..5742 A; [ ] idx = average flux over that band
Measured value 23.4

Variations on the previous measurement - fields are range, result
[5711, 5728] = 23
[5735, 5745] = 24.9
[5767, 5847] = 23.9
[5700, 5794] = 23.6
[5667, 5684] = 23.5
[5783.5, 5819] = 24.1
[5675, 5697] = 24.3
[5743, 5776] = 24.3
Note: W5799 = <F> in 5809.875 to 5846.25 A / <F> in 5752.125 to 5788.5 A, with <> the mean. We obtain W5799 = 1.0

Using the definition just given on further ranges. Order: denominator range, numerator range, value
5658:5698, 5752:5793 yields 1.00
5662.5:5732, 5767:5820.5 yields 1.03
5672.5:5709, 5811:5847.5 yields 1.03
